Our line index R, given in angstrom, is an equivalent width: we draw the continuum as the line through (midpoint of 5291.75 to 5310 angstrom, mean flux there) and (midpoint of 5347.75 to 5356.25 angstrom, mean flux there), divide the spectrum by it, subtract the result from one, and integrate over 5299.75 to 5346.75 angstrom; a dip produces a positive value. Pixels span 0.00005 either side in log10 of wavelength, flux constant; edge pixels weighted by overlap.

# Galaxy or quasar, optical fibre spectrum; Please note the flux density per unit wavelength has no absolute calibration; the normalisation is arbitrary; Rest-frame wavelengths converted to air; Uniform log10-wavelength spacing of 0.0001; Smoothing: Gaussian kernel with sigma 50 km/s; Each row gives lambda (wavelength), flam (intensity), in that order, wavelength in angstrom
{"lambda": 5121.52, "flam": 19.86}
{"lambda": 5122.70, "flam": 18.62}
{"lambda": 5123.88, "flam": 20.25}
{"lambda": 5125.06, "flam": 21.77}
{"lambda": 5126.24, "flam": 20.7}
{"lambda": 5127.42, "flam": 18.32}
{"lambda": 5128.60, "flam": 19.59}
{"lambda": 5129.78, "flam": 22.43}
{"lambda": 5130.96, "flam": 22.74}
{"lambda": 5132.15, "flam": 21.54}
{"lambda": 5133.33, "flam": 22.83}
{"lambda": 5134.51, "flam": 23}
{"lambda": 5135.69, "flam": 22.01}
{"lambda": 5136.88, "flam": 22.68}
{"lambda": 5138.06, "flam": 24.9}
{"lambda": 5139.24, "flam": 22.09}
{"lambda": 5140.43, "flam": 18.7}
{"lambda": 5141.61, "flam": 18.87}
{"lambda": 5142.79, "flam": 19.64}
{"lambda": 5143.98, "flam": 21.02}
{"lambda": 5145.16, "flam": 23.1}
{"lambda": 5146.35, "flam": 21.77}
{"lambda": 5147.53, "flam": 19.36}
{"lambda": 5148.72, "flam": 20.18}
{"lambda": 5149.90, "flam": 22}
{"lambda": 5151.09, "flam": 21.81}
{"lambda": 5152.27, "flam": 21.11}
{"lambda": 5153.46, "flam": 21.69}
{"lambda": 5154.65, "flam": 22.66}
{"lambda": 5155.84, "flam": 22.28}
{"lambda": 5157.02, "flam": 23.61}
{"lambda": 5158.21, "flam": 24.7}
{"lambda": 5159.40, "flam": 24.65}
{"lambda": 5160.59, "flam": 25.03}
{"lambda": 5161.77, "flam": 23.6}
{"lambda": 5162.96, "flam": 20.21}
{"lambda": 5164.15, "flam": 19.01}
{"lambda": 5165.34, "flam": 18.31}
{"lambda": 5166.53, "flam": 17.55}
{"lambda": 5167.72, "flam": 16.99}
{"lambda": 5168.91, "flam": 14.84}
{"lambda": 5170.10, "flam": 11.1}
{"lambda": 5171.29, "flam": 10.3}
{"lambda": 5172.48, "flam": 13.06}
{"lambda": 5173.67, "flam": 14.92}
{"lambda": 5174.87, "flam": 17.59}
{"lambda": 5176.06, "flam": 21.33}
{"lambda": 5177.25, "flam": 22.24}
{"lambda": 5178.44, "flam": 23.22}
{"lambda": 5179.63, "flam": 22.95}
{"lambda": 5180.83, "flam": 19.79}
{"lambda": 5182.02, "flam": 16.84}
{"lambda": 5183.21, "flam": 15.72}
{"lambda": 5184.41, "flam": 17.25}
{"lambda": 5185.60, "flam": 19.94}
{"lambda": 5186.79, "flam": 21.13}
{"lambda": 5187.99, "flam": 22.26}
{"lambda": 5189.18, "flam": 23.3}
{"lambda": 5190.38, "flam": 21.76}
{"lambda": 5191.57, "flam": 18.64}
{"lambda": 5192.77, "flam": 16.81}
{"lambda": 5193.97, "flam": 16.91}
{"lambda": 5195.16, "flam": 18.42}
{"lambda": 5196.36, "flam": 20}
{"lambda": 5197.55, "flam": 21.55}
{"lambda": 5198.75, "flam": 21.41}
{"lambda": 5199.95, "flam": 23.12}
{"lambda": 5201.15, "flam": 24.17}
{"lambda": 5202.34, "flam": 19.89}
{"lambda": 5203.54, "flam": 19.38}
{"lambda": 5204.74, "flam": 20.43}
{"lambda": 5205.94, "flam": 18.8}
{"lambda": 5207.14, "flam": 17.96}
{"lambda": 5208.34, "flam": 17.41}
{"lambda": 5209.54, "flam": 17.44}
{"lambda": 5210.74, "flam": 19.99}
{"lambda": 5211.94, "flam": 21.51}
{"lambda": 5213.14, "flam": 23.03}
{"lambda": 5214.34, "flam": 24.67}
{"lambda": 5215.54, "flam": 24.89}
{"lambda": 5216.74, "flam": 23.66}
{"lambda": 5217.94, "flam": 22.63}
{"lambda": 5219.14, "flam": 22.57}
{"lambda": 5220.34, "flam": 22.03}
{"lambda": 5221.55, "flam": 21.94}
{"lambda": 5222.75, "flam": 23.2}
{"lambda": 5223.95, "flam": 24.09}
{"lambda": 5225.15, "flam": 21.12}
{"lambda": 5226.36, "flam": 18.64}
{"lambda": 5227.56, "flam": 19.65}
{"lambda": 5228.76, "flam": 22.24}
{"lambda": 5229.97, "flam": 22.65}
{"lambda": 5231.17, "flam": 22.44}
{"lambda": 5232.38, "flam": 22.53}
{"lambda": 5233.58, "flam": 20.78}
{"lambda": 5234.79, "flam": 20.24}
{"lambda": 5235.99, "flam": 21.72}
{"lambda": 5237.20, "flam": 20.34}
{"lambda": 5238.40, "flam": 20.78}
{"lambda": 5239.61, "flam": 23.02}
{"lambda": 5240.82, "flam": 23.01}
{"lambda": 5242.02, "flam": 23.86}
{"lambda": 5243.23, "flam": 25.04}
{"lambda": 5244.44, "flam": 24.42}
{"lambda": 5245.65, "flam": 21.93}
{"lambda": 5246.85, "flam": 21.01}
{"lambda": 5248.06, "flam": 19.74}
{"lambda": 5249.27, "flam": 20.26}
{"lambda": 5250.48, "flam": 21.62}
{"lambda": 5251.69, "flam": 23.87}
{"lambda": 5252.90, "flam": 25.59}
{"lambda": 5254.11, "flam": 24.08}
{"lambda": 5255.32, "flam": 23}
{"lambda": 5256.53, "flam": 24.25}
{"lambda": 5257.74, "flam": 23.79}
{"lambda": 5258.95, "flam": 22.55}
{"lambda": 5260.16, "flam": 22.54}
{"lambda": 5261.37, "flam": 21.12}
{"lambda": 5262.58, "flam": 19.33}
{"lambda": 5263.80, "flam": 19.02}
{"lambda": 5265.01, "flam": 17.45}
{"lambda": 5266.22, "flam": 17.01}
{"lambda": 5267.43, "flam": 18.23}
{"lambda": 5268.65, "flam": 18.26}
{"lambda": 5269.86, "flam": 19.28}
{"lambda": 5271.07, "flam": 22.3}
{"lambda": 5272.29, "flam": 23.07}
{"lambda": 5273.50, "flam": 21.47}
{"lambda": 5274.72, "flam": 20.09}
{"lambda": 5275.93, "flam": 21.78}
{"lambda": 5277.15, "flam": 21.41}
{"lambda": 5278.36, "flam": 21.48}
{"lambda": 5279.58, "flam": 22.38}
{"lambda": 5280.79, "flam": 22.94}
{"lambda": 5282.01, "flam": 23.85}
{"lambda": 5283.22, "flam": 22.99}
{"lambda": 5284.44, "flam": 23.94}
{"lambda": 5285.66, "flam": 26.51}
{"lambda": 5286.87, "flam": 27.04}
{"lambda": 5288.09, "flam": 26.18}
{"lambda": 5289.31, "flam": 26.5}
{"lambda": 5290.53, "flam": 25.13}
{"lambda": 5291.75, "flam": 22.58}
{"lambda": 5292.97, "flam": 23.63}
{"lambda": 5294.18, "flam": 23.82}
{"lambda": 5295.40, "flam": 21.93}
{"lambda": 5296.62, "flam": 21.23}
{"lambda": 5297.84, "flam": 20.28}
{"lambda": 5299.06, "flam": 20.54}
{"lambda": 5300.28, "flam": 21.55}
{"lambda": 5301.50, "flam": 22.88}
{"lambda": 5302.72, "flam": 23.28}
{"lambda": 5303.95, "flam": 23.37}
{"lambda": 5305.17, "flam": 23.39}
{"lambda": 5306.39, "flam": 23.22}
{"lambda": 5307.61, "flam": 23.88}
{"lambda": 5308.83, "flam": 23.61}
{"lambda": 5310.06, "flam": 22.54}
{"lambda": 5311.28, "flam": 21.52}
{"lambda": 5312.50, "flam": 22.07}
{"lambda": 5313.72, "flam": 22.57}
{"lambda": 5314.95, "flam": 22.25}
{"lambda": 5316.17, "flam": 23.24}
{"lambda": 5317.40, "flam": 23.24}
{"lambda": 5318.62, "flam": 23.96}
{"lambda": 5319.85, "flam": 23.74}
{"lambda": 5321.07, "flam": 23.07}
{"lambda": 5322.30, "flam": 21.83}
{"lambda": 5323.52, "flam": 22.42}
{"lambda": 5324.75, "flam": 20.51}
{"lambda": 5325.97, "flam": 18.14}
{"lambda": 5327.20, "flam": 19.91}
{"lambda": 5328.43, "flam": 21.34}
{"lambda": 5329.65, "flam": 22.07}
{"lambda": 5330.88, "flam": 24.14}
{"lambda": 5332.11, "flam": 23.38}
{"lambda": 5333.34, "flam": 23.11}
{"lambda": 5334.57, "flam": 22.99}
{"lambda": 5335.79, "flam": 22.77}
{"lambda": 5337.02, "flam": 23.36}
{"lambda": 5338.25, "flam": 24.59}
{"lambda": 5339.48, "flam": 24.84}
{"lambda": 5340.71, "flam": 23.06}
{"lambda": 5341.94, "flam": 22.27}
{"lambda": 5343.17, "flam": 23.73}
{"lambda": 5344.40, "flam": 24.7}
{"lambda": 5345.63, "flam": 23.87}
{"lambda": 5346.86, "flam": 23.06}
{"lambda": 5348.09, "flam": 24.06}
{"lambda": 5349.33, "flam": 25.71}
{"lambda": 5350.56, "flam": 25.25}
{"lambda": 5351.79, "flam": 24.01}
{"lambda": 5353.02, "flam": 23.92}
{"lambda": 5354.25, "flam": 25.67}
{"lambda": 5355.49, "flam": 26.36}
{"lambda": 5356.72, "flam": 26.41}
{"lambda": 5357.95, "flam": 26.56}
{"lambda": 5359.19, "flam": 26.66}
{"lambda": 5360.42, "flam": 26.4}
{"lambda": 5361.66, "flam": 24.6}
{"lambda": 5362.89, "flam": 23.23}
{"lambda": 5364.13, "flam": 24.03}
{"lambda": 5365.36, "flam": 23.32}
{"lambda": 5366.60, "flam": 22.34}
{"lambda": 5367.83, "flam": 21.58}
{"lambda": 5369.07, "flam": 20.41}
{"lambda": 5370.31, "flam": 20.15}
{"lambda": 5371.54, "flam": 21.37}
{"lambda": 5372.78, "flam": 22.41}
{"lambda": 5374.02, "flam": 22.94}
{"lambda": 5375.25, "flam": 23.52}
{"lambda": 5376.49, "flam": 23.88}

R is 1.7 angstrom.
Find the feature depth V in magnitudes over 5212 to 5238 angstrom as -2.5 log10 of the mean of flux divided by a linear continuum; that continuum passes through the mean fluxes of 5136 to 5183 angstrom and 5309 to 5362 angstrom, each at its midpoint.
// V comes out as -0.04 mag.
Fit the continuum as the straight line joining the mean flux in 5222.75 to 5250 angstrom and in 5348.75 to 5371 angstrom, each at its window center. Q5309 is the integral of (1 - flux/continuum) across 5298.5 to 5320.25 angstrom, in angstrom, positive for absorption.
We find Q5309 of 0.4 angstrom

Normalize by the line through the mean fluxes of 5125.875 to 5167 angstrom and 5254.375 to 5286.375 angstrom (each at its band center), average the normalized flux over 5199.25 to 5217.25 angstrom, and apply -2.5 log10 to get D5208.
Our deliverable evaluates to 0.03 mag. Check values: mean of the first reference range 21.6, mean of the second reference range 21.6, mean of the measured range 21.1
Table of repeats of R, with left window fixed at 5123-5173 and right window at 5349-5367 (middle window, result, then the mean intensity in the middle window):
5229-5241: 0.3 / 21.7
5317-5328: 1.1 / 21.8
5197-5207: 0.3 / 20.9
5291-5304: 0.8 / 22.3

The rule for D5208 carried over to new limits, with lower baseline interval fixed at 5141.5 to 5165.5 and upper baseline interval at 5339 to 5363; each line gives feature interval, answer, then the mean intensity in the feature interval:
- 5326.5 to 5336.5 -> 0.094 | 22.4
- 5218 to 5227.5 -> 0.047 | 21.9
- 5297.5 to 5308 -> 0.071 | 22.5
